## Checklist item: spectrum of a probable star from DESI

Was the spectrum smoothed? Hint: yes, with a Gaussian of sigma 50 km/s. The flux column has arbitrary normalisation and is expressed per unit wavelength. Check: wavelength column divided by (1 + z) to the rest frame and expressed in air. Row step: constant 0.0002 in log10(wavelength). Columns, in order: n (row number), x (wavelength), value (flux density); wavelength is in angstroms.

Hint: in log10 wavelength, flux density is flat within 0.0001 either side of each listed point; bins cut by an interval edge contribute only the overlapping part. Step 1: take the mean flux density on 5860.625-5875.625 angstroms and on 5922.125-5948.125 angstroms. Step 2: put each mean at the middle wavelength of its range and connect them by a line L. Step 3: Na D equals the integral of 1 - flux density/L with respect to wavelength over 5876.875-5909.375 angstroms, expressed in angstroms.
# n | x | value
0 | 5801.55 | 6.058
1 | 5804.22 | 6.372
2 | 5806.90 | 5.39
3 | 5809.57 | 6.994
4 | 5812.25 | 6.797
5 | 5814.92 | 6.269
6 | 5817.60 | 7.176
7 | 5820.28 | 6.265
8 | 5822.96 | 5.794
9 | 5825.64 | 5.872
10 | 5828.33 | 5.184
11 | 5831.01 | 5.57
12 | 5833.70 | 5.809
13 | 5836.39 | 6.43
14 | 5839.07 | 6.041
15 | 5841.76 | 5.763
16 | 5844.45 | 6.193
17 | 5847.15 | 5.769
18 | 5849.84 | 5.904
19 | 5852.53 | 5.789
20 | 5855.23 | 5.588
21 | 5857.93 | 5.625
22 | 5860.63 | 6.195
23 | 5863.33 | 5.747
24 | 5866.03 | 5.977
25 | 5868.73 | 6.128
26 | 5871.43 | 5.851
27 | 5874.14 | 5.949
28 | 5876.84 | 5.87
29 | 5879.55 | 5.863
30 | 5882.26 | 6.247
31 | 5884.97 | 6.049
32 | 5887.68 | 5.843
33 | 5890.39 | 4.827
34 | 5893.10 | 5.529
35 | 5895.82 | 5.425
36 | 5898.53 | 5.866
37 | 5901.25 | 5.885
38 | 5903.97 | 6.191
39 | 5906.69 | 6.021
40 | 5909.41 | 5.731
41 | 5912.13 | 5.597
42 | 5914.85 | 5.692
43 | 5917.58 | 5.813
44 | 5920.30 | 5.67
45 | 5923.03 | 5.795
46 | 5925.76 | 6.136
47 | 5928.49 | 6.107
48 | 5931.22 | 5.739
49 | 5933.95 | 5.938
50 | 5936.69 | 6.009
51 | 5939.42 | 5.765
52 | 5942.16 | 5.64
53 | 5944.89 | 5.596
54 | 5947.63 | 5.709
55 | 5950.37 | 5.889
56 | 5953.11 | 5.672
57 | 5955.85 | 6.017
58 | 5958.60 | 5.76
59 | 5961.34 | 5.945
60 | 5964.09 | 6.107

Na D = 0.7 angstroms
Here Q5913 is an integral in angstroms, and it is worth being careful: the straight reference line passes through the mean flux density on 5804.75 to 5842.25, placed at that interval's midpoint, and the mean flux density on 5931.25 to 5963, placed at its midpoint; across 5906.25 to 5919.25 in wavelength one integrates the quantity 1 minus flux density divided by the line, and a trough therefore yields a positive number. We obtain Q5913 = 0.3 angstroms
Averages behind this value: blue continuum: 6.11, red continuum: 5.81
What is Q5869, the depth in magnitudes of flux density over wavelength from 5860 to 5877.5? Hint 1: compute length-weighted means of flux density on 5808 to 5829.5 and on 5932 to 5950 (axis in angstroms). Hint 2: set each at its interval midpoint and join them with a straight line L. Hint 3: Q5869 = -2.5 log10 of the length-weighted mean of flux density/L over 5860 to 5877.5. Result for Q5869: 0.02 mag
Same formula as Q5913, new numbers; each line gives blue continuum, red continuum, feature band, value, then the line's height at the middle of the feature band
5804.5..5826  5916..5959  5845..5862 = 1.0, 6.18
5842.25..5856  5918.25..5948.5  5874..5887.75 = -0.3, 5.84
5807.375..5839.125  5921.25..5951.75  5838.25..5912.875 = 2.2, 6.02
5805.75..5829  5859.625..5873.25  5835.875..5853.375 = 0.3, 6.09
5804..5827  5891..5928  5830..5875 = 1.5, 6.11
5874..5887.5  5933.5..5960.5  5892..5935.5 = 0.5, 5.89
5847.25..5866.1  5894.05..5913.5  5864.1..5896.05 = 0.0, 5.81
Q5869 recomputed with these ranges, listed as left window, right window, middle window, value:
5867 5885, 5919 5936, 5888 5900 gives 0.10 mag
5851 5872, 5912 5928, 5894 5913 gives 0.00 mag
